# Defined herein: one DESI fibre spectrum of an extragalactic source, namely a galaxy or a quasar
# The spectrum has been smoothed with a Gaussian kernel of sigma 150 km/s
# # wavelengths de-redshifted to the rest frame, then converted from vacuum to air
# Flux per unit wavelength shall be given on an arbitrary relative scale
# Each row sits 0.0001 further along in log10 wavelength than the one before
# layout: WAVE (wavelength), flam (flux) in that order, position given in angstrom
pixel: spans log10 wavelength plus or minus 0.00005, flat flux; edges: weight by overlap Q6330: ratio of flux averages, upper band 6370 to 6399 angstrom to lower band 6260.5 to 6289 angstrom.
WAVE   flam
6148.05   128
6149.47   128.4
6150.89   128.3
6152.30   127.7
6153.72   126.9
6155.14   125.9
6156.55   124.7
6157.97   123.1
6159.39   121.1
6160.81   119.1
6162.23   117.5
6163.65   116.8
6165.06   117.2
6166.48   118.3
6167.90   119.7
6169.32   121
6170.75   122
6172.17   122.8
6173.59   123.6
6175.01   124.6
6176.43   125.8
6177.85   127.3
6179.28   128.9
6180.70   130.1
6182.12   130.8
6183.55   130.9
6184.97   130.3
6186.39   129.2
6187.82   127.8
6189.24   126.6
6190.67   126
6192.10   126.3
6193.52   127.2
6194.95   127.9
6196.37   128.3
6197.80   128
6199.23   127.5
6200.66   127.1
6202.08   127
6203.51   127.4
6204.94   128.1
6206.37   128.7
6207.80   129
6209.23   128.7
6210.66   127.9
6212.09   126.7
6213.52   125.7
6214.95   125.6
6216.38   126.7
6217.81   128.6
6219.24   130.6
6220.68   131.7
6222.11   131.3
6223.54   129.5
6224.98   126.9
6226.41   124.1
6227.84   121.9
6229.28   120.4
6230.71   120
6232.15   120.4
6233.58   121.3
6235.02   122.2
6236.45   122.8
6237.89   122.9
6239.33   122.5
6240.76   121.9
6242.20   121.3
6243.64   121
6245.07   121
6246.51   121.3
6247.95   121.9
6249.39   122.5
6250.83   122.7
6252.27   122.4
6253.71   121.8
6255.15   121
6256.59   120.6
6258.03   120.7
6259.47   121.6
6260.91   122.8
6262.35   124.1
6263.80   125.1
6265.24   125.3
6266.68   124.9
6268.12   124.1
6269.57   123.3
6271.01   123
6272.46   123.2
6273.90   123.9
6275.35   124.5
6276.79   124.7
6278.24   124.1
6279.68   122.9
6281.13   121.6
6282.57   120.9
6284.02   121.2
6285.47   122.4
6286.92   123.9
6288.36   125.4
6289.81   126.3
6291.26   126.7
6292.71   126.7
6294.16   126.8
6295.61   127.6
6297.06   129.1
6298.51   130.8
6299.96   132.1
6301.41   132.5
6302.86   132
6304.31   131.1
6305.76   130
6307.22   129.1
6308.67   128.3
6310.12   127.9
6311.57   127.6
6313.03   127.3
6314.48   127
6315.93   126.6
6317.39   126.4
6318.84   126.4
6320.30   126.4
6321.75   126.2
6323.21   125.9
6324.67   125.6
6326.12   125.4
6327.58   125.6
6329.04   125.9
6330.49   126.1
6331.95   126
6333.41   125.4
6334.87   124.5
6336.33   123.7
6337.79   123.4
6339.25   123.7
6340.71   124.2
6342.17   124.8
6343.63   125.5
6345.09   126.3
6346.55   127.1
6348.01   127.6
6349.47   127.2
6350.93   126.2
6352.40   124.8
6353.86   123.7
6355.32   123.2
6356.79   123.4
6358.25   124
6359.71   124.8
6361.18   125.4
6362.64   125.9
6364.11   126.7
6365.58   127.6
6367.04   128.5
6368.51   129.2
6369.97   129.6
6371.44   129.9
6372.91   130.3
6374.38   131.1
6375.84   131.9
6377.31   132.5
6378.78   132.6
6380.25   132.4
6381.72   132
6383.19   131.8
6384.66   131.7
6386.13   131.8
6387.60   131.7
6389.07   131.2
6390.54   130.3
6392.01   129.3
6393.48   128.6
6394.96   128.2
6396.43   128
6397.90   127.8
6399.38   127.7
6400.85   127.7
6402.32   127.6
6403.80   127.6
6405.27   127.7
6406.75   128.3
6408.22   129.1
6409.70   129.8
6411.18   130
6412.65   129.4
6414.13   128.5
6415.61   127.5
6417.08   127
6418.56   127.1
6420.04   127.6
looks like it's 1.1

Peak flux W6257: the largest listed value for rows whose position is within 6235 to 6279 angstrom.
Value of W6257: 125.3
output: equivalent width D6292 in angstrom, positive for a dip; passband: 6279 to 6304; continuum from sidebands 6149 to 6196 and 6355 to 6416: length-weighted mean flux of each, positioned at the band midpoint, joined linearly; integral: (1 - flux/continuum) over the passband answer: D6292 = 0.1 angstrom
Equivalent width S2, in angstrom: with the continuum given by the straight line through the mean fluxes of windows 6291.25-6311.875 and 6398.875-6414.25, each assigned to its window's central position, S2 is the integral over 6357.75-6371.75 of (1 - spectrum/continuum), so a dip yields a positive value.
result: 0.2 angstrom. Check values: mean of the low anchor 129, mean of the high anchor 129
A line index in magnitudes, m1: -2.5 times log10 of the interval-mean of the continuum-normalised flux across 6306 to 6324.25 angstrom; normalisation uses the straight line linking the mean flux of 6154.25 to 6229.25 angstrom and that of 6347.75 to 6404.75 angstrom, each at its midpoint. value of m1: 0.00 mag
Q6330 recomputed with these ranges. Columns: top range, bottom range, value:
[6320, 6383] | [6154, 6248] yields 1.01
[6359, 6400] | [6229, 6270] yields 1.06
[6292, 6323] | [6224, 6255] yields 1.05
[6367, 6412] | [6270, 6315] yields 1.03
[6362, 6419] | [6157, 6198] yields 1.04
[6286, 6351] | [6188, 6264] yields 1.02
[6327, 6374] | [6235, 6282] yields 1.03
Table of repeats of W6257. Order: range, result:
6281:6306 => 132.5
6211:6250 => 131.7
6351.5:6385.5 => 132.6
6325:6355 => 127.6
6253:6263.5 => 124.1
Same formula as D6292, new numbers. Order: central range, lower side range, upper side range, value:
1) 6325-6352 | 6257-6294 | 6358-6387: 0.44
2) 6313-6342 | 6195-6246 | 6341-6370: 0.09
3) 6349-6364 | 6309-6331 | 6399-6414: 0.29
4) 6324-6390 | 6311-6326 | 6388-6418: 0.03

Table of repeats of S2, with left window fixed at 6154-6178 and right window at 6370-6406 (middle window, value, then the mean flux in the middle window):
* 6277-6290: 0.3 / 123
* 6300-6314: -0.3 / 130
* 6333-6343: 0.3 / 124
